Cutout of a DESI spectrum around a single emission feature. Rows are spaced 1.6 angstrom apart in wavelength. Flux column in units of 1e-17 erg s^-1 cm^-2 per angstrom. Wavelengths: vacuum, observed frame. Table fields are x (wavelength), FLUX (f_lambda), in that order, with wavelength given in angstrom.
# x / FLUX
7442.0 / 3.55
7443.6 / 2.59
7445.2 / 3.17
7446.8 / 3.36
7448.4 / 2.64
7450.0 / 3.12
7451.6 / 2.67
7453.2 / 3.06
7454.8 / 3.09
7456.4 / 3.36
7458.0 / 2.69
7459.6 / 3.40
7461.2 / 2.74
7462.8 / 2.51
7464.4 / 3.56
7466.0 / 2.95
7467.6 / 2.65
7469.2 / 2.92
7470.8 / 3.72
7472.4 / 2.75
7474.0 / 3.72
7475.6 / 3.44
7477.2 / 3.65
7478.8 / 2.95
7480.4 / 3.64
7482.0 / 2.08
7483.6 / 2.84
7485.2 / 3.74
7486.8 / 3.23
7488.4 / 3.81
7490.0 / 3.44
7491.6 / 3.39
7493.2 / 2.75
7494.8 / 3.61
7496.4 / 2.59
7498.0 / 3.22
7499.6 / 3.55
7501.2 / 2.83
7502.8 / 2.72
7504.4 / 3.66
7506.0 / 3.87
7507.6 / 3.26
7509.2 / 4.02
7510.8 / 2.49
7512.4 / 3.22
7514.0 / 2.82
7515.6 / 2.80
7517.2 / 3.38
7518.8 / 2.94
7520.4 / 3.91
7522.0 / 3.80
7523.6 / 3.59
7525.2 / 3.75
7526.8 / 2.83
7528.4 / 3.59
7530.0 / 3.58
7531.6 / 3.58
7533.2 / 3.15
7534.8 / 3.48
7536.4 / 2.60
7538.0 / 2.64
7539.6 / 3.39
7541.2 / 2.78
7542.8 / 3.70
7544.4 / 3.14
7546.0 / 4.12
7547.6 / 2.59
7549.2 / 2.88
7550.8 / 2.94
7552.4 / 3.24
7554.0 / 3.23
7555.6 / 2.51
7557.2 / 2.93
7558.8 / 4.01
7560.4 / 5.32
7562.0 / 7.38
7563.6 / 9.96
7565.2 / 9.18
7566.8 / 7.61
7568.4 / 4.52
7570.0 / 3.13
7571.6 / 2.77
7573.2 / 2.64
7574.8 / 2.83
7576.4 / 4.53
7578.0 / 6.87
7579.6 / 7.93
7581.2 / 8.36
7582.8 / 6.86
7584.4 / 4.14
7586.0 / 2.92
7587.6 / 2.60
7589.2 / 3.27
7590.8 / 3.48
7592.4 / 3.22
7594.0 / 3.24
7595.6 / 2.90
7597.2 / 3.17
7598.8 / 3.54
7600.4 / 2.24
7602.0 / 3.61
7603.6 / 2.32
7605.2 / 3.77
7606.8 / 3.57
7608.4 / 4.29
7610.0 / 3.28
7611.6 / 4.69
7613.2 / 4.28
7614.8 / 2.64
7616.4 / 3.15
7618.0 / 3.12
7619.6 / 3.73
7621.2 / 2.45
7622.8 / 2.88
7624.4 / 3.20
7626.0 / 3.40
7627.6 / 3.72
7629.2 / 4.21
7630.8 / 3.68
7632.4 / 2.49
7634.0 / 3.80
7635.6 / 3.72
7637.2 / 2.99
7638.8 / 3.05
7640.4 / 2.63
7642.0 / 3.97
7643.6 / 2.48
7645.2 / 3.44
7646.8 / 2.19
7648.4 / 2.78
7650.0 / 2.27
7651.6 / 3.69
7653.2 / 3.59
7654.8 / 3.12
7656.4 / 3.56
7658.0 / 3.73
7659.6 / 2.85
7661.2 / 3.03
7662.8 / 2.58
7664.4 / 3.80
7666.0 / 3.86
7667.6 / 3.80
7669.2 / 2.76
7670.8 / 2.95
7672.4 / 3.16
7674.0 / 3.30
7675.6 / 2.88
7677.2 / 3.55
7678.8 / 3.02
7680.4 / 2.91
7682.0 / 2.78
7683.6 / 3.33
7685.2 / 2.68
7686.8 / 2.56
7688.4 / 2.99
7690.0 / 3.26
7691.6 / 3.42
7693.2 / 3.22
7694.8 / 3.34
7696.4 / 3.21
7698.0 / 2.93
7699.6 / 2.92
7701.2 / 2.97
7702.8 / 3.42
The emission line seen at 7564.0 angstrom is [S II] 6716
